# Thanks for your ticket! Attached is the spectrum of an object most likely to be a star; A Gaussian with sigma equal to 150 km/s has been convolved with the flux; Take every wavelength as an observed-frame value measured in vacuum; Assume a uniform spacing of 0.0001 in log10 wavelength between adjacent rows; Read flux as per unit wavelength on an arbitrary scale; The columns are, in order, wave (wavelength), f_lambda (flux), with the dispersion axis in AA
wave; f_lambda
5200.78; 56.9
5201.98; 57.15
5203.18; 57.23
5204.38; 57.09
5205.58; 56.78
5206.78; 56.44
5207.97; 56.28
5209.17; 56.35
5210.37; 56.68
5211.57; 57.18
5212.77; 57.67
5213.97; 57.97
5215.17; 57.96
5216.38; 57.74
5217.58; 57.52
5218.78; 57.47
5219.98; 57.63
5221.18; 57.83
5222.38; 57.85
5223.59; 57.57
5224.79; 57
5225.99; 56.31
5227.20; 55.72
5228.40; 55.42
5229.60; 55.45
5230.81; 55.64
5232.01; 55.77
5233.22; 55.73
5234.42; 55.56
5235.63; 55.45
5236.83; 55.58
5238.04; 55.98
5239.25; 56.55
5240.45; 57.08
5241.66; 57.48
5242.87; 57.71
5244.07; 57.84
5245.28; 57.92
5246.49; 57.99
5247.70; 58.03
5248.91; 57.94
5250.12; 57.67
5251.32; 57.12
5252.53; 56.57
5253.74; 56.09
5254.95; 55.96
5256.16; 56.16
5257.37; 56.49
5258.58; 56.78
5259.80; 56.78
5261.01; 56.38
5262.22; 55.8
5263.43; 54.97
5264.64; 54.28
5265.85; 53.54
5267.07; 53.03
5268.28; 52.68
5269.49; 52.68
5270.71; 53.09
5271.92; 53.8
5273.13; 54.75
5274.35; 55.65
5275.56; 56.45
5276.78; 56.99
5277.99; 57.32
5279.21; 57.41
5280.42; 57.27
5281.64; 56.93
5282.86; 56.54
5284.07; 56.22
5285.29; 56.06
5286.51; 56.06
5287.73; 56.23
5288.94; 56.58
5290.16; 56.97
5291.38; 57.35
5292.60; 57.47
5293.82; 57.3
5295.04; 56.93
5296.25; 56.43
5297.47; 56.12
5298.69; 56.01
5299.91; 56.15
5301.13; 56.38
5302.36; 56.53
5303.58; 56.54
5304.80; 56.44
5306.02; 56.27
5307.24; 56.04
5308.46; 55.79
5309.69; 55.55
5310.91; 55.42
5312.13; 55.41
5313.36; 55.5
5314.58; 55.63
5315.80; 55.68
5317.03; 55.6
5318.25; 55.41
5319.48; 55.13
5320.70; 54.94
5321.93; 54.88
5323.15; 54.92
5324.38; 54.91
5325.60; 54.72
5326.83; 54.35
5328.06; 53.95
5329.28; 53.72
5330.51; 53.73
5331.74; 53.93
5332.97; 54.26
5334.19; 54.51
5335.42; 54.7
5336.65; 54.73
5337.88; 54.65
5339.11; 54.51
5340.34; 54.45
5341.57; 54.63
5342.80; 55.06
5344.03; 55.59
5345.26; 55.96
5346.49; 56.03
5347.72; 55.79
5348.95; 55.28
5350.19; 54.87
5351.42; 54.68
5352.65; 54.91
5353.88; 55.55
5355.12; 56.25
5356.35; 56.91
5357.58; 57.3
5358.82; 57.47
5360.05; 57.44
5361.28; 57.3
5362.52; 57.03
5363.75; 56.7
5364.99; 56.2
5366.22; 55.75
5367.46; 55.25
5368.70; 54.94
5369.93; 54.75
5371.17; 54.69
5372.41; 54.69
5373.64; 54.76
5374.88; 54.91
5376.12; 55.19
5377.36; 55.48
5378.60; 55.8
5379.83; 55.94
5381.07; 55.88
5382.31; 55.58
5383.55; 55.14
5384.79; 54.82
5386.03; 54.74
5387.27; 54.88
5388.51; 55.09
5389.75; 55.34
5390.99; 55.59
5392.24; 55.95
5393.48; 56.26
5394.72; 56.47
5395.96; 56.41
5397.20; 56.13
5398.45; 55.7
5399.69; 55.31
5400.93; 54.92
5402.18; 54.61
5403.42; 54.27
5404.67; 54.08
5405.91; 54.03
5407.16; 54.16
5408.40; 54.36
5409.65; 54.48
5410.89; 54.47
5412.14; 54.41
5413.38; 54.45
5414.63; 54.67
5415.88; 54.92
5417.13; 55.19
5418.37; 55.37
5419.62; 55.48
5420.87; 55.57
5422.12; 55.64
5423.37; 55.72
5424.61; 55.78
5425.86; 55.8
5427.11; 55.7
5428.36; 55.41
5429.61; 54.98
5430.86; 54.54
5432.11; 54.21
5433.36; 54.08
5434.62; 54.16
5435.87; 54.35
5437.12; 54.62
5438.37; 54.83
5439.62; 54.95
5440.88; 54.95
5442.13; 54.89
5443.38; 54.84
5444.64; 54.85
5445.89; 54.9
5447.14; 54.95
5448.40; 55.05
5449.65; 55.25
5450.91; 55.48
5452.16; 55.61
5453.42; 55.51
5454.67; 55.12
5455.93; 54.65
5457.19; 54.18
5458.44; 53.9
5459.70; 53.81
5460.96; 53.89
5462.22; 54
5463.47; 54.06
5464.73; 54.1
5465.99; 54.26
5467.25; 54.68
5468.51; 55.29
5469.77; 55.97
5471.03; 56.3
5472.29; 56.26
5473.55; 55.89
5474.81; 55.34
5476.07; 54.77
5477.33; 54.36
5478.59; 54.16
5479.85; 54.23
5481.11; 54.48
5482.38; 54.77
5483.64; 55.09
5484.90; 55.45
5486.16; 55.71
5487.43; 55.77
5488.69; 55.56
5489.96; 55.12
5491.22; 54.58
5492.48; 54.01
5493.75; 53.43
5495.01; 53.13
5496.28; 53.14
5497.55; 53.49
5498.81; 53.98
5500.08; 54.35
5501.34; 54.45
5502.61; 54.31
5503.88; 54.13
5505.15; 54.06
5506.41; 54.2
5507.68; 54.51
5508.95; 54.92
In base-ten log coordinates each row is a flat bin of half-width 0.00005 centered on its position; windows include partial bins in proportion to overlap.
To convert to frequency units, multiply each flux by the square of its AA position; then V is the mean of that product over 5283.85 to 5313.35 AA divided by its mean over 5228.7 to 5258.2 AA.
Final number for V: 1.01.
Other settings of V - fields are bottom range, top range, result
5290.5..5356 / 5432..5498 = 1.04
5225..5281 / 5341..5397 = 1.04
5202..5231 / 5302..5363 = 1.02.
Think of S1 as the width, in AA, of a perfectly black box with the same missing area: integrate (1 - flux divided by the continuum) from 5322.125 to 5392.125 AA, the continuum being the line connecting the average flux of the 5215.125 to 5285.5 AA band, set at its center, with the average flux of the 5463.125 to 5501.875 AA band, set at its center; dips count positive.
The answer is 0.3 AA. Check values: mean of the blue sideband 56.3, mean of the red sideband 54.7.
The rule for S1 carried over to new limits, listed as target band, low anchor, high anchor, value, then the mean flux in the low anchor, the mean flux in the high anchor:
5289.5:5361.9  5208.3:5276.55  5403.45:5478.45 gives 0.11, 56.3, 54.9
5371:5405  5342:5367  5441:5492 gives 0.25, 56.1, 54.9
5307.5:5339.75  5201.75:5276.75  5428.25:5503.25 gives 0.49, 56.3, 54.7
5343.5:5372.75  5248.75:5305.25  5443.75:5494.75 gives -0.19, 56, 54.9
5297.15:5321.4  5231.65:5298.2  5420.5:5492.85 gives 0.04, 56.2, 54.9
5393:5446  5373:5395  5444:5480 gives 0.17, 55.4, 54.9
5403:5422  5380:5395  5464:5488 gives 0.23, 55.5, 55.1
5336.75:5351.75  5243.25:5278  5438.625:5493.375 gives 0.10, 55.9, 54.9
